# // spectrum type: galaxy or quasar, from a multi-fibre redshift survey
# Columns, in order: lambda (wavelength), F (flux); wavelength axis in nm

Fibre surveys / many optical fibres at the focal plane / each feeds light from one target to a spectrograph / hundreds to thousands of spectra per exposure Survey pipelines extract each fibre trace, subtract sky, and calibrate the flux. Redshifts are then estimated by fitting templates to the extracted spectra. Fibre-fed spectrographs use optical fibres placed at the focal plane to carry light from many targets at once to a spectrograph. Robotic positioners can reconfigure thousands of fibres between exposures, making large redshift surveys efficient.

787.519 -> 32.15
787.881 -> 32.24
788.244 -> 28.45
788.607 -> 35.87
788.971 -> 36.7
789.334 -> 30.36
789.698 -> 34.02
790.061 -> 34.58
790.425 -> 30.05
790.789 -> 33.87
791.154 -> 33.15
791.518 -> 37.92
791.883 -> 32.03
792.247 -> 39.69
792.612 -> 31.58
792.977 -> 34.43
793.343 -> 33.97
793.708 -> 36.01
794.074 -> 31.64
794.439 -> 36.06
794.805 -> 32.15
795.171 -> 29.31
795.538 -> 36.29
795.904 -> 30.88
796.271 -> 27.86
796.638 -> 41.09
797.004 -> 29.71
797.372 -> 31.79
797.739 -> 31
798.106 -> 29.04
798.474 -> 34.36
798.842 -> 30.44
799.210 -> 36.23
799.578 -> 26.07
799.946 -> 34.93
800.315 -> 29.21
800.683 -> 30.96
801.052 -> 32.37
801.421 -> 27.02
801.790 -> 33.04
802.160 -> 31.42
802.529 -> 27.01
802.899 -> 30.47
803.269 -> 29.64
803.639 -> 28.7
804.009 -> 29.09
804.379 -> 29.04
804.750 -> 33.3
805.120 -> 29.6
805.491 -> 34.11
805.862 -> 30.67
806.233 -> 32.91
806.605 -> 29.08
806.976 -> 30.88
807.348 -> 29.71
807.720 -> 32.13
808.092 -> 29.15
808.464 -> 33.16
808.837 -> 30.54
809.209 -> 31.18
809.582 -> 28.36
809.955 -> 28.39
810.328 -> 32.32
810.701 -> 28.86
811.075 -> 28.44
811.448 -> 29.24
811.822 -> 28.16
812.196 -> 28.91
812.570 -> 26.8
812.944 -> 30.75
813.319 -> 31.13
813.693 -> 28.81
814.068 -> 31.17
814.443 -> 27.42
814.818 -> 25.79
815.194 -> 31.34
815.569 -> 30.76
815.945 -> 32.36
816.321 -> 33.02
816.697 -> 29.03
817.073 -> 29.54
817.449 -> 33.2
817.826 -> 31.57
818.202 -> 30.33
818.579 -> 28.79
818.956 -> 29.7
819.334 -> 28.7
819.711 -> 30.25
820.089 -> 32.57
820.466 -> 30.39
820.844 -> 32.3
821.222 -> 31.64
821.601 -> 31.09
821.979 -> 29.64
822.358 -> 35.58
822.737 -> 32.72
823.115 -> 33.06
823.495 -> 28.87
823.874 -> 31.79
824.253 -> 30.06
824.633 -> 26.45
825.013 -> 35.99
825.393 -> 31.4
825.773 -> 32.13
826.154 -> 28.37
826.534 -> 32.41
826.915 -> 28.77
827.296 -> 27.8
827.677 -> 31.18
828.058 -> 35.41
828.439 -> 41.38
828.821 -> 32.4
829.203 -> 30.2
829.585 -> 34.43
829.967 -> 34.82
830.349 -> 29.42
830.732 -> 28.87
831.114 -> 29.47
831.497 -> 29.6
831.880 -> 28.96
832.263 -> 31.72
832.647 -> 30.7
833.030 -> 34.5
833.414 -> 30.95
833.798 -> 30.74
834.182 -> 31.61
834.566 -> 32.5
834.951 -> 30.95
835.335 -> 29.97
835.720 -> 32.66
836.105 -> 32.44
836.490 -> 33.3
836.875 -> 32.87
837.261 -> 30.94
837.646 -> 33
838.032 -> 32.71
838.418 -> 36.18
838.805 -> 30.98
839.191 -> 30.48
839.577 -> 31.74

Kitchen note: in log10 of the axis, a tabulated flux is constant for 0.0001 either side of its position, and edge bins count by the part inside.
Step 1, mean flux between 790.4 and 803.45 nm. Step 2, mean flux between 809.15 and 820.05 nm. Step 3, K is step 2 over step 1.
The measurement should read 0.9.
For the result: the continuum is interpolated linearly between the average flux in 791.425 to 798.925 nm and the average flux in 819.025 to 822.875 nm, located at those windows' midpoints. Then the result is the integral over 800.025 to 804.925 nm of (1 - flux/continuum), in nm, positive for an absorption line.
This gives 0.37 nm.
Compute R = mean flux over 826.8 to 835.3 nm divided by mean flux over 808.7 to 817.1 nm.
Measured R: 1.07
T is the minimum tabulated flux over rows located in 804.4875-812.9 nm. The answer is 26.8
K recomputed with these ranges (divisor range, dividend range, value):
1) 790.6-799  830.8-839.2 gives 0.95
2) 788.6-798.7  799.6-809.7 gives 0.92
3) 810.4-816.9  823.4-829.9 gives 1.08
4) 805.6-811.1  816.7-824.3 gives 1.02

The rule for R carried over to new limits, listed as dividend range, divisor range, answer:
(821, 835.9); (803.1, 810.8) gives 1.03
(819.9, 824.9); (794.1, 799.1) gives 0.97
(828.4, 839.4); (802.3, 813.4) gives 1.06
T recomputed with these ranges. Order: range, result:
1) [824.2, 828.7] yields 26.45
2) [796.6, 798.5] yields 29.04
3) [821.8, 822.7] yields 29.64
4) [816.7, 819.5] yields 28.7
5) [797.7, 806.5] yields 26.07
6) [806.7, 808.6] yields 29.15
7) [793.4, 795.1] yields 31.64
